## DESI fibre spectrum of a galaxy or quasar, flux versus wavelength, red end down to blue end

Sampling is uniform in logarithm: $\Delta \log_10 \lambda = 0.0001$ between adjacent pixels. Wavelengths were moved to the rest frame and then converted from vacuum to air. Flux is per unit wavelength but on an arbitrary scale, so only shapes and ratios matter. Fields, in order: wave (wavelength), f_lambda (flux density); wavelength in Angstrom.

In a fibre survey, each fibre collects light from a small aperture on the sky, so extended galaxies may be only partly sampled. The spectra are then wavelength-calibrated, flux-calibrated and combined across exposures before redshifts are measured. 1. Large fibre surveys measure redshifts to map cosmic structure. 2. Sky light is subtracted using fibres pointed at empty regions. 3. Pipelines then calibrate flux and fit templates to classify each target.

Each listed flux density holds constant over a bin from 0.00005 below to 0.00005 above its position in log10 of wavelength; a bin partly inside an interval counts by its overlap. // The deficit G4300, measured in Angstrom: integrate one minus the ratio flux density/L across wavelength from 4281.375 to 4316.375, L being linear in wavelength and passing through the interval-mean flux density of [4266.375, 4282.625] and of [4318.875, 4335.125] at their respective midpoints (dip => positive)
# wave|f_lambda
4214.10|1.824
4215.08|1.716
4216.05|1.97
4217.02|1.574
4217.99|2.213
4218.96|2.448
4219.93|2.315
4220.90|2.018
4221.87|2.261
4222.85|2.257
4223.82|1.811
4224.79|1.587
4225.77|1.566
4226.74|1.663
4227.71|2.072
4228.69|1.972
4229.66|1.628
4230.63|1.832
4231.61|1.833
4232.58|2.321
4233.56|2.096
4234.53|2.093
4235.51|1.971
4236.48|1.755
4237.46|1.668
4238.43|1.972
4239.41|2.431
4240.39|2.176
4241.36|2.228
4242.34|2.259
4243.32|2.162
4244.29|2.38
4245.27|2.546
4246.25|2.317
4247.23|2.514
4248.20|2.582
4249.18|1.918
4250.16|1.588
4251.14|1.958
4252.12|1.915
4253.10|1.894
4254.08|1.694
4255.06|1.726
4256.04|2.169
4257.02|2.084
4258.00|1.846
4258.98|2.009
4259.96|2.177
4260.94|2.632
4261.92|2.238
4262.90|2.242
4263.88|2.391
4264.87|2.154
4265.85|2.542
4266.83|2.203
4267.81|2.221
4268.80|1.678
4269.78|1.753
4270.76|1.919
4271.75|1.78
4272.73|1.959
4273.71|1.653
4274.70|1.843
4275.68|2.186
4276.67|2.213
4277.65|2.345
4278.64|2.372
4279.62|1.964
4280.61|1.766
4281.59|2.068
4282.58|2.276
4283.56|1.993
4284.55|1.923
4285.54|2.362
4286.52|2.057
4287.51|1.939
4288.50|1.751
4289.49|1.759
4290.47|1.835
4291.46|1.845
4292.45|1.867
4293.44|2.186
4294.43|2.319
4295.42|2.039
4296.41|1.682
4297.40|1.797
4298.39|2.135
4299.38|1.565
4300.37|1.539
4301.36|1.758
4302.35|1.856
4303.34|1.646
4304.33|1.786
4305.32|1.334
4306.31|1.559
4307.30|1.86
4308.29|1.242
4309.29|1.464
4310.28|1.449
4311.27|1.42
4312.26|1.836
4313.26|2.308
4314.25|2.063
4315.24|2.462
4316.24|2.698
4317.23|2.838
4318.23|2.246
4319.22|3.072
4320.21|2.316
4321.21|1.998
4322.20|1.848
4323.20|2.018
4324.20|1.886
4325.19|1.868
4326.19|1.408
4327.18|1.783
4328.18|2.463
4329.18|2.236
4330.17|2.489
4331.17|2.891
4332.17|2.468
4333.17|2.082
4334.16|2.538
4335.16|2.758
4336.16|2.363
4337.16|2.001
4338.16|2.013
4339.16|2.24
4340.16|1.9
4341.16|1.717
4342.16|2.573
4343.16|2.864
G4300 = 3.9 Angstrom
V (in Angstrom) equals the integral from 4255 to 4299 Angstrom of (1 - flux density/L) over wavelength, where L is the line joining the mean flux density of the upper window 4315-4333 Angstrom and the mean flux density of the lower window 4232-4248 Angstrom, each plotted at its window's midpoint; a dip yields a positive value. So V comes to 3.5 Angstrom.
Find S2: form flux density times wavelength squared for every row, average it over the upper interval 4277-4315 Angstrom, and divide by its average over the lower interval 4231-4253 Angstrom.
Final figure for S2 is 0.91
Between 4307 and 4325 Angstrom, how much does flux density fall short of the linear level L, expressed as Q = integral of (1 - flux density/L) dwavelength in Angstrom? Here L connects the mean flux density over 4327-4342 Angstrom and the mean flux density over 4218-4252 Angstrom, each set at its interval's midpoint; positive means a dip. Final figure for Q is 1.5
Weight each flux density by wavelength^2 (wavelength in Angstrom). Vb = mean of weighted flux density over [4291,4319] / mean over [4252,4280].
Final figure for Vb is 0.9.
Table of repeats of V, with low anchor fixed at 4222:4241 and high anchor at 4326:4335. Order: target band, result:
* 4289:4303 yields 2.0 Angstrom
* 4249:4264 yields 0.1 Angstrom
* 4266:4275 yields 0.7 Angstrom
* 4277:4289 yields 0.4 Angstrom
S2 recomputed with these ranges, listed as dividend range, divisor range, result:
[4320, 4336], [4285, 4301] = 1.16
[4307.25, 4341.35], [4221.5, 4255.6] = 1.10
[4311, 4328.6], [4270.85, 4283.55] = 1.08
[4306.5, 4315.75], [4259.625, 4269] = 0.80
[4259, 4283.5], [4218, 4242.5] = 1.07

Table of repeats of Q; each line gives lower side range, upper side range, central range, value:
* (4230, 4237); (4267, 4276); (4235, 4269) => -3.3 Angstrom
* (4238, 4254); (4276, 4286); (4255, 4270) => 0.0 Angstrom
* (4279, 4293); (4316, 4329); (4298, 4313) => 3.2 Angstrom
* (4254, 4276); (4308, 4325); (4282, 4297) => 0.5 Angstrom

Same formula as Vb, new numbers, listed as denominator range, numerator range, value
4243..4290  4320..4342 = 1.07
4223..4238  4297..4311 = 0.91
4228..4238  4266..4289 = 1.07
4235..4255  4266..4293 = 0.97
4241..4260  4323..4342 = 1.08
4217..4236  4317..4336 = 1.20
